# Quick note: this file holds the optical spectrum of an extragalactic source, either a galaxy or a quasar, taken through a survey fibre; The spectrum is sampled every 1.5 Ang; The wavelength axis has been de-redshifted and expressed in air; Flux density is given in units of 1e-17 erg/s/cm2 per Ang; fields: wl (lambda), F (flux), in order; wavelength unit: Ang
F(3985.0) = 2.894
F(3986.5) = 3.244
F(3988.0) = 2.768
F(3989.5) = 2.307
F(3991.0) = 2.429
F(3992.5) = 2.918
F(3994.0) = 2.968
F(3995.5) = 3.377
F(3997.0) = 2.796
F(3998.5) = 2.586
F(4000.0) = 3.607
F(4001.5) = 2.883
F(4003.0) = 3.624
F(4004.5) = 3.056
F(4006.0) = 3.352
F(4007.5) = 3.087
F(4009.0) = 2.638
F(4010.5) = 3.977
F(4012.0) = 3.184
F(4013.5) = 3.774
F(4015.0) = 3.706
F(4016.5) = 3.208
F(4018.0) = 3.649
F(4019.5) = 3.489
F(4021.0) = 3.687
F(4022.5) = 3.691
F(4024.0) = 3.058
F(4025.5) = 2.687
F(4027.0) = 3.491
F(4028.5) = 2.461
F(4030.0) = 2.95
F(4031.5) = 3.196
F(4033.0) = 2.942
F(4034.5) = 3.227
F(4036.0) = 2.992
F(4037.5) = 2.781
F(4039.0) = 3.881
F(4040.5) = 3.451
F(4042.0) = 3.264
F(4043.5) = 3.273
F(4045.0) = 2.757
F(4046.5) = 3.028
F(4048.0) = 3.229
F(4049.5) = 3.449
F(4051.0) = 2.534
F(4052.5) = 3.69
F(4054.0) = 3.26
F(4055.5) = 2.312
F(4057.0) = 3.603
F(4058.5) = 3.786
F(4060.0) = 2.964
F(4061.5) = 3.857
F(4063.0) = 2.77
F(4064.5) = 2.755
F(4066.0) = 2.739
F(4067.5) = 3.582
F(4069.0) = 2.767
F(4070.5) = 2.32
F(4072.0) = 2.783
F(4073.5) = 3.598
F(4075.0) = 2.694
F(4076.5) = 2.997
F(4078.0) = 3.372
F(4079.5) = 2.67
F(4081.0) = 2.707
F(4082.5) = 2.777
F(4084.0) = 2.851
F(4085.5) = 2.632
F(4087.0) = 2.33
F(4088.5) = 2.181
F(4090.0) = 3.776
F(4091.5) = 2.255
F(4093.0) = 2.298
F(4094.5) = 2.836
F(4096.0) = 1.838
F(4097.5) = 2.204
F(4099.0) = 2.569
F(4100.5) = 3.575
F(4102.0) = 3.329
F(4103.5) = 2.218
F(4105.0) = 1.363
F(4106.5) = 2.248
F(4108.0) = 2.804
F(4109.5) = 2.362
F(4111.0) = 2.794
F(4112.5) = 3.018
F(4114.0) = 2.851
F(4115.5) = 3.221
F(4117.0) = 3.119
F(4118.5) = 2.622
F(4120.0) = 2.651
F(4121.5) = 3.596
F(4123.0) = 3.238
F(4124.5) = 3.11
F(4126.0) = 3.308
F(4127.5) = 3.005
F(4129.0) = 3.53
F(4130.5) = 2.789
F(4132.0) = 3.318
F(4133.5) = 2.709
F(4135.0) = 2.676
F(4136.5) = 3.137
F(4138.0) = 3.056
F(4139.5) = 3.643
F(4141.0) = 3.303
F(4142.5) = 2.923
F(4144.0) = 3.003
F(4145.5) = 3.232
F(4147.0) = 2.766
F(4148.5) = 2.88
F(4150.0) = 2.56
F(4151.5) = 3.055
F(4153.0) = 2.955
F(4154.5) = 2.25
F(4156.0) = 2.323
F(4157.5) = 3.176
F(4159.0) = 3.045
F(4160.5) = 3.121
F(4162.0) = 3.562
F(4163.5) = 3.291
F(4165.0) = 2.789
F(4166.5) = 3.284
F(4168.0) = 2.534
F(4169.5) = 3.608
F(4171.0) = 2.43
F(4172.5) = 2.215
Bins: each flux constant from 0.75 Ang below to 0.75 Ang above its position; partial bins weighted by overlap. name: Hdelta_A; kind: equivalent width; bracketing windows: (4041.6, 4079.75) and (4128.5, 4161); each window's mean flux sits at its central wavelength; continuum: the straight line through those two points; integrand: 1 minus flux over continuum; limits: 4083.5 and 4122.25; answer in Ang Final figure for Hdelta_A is 4.5 Ang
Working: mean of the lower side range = 3.08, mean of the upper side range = 2.97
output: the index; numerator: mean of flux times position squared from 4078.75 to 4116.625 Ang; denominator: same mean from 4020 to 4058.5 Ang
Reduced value 0.85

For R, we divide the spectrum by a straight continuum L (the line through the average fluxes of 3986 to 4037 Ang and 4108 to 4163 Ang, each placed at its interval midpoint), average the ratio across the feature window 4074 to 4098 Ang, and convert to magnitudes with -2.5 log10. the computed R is 0.15 mag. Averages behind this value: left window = 3.15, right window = 3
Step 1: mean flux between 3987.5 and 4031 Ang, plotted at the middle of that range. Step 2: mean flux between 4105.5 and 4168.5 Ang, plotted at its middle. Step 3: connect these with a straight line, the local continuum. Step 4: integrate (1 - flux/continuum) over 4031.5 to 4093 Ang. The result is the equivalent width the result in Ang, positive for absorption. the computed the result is 1.3 Ang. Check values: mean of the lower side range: 3.15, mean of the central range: 3.01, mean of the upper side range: 2.97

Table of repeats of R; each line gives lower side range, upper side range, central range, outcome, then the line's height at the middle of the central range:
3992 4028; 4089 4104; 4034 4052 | -0.04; 3.05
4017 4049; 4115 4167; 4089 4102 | 0.15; 3.1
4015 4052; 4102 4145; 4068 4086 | 0.07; 3.06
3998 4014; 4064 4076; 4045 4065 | -0.06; 2.99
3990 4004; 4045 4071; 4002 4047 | -0.07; 3.05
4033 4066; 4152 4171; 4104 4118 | 0.16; 3.06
